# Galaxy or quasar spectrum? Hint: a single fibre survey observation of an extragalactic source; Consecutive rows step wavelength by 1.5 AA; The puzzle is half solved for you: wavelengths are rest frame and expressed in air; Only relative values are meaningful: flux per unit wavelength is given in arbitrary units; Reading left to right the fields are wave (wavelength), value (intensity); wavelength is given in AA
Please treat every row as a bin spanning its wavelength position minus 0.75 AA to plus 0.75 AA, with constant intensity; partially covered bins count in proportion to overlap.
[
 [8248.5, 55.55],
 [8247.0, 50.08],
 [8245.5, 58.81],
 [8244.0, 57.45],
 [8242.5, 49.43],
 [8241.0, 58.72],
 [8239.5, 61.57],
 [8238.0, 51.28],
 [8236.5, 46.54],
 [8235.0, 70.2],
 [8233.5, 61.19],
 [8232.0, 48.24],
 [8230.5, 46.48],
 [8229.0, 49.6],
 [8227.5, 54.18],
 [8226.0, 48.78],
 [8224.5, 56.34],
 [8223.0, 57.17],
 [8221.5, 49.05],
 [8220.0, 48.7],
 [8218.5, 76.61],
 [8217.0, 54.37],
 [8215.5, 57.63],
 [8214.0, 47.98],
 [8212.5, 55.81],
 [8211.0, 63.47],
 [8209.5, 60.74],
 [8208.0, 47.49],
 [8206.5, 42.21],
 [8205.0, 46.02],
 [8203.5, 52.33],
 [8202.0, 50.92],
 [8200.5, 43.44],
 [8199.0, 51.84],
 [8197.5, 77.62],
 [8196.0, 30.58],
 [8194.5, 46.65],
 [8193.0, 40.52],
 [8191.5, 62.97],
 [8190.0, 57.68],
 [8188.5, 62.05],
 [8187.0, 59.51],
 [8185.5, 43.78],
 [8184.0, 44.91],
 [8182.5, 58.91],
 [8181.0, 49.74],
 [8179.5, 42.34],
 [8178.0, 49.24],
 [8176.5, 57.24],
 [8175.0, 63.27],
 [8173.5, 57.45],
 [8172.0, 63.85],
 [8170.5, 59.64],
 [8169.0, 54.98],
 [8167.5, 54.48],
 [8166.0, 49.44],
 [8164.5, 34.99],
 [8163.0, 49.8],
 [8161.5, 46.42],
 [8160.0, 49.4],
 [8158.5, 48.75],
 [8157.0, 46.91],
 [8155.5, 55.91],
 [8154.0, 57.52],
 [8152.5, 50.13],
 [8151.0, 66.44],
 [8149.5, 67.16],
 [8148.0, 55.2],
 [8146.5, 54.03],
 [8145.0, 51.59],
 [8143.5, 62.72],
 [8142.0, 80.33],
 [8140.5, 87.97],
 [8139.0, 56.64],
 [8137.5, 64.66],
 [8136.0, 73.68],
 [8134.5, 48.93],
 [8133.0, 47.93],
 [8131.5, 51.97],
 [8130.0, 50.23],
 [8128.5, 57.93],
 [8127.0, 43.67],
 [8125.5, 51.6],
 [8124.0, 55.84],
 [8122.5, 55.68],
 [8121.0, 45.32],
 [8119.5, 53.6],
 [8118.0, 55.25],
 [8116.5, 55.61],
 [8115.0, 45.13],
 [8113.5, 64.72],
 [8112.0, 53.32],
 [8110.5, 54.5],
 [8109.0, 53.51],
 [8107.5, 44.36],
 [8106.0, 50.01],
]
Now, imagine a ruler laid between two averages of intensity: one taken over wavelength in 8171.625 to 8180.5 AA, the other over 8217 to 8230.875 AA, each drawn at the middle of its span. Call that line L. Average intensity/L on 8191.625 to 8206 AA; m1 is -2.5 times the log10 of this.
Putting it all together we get 0.111 mag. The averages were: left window 55.1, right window 54.3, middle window 49.4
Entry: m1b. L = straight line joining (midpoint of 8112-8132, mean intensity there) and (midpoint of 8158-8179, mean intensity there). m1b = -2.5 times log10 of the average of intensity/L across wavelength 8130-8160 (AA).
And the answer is -0.12 mag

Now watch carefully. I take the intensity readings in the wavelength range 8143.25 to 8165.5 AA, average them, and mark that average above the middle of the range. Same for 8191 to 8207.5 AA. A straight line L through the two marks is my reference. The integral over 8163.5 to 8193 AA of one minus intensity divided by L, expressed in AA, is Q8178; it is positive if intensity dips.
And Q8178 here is -1.6 AA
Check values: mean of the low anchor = 52.9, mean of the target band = 53.6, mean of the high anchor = 49.3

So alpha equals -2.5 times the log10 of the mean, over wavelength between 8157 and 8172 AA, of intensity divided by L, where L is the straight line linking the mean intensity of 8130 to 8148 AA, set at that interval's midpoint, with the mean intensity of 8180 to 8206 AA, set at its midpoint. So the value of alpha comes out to 0.13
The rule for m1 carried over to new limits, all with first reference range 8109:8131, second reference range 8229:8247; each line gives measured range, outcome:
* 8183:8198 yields 0.04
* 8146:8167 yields 0.03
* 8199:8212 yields 0.07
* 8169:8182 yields -0.03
